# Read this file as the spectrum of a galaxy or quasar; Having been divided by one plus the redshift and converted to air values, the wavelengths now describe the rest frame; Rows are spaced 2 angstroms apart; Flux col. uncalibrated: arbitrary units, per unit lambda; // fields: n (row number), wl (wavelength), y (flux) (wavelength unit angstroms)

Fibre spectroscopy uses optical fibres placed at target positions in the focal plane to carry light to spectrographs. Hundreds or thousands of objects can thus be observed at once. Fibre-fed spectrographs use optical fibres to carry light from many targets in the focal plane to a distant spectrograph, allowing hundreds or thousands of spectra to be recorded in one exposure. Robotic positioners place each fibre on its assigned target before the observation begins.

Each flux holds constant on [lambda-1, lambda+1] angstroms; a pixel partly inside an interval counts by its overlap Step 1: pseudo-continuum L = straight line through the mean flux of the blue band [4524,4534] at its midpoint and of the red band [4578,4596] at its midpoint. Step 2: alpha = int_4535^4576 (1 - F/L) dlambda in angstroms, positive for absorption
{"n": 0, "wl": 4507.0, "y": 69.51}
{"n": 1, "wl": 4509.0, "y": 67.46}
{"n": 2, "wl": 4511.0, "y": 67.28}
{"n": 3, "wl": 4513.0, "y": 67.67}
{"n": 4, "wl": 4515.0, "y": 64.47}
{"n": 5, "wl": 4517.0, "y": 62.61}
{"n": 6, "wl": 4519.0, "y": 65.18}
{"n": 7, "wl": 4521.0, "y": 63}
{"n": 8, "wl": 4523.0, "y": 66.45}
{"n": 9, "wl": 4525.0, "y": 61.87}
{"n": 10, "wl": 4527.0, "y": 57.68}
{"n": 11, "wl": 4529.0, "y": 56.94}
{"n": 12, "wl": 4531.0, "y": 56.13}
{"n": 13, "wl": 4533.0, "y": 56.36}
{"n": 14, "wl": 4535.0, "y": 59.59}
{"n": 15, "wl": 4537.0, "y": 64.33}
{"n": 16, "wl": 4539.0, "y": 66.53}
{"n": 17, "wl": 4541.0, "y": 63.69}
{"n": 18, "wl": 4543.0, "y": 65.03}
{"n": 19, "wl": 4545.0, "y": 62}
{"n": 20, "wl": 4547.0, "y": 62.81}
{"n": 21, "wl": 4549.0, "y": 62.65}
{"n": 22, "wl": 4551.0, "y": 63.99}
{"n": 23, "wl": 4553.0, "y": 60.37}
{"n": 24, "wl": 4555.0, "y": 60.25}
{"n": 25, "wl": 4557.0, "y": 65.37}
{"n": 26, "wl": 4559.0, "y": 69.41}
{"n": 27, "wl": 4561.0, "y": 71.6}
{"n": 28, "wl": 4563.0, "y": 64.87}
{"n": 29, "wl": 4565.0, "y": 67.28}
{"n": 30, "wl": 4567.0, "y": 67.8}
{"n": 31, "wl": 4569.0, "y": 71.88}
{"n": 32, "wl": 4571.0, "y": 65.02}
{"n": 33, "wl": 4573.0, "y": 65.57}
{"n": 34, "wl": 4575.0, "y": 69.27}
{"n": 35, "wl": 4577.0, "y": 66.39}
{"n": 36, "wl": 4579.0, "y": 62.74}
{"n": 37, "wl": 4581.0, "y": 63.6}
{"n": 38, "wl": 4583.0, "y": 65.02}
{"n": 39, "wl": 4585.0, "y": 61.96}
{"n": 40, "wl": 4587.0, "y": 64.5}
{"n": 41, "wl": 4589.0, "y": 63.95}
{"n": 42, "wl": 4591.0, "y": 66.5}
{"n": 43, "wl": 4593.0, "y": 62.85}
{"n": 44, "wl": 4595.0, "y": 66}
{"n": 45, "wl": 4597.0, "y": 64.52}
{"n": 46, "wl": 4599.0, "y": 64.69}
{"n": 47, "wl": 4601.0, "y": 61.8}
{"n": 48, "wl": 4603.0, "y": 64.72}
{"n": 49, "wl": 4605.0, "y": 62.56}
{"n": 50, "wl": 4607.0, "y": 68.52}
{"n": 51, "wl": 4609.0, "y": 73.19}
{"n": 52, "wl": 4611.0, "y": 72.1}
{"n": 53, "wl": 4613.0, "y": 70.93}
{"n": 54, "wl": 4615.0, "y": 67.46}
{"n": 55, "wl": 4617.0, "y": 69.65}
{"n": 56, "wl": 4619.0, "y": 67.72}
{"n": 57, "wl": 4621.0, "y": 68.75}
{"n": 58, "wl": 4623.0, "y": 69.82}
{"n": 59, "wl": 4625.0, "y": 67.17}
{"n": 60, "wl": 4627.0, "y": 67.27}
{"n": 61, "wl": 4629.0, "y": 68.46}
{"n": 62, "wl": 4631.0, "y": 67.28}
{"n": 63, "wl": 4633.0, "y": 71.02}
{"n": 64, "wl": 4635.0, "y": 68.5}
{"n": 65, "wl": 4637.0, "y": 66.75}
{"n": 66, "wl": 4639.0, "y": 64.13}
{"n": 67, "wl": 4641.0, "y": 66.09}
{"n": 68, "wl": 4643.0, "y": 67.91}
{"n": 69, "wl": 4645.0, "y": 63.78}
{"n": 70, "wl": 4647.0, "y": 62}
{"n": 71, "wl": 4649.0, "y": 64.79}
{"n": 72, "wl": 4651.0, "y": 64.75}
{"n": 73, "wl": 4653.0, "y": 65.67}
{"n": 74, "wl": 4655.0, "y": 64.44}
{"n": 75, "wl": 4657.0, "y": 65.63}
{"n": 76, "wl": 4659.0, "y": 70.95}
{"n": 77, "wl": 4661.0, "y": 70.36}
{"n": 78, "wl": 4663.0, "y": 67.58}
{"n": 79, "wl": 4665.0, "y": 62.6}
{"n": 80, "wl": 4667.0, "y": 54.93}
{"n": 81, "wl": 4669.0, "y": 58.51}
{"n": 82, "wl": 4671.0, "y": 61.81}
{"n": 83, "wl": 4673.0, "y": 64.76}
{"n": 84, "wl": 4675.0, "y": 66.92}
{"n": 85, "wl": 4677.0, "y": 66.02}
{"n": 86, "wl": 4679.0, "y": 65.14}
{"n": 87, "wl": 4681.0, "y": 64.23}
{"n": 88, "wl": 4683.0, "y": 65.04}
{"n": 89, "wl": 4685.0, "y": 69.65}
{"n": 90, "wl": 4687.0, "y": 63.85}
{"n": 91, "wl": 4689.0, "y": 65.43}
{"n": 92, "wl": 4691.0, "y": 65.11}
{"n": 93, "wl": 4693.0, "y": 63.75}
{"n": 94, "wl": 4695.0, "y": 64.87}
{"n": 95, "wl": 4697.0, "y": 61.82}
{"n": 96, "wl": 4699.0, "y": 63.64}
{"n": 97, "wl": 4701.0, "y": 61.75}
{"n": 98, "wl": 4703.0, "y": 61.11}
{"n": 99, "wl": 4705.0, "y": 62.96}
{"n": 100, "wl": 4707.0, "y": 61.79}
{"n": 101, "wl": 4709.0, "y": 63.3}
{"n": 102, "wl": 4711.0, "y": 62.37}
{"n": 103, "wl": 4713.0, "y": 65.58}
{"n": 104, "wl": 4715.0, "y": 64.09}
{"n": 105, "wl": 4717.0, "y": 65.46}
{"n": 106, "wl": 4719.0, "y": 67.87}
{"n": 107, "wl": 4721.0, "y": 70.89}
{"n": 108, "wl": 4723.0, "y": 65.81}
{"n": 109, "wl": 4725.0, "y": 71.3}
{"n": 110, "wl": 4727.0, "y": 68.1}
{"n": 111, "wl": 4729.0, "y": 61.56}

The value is -3.1 angstroms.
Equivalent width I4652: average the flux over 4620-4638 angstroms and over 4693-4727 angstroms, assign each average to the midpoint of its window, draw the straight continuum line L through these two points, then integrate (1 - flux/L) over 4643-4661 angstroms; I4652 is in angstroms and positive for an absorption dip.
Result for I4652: 0.4 angstroms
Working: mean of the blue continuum 68.3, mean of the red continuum 64.7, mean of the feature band 65.7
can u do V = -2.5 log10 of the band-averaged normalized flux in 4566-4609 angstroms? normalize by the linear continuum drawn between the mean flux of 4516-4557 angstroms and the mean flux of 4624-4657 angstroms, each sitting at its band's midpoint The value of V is -0.023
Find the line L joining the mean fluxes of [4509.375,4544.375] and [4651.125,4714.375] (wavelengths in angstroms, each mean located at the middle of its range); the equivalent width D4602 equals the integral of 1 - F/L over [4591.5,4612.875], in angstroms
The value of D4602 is -1.0 angstroms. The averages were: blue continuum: 62.7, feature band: 66.3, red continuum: 64.3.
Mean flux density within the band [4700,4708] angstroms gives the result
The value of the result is 61.9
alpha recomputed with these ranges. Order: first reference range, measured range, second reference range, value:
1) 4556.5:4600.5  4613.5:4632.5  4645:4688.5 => -0.88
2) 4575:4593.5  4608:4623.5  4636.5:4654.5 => -1.24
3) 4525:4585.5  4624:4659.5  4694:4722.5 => -1.33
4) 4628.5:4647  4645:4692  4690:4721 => 0.51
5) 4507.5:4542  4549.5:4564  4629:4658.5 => -0.29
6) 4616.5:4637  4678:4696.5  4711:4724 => 0.52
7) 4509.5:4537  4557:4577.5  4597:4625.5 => -0.92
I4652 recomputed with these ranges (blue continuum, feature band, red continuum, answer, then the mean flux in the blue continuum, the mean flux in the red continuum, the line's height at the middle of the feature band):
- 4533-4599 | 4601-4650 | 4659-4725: -2.1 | 64.8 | 64.5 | 64.7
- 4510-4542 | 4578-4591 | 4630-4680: 0.0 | 62.5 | 65.3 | 63.8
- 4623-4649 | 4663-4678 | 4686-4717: 0.6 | 66.7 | 63.5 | 65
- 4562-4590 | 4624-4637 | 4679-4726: -0.6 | 65.7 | 64.9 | 65.3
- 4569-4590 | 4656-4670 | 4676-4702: 0.1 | 65.1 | 64.6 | 64.8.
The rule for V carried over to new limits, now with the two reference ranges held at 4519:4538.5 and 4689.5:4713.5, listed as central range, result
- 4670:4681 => -0.035 mag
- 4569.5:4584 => -0.072 mag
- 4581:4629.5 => -0.081 mag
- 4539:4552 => -0.047 mag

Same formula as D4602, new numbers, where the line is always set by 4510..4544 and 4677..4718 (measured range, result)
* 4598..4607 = -0.1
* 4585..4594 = -0.1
